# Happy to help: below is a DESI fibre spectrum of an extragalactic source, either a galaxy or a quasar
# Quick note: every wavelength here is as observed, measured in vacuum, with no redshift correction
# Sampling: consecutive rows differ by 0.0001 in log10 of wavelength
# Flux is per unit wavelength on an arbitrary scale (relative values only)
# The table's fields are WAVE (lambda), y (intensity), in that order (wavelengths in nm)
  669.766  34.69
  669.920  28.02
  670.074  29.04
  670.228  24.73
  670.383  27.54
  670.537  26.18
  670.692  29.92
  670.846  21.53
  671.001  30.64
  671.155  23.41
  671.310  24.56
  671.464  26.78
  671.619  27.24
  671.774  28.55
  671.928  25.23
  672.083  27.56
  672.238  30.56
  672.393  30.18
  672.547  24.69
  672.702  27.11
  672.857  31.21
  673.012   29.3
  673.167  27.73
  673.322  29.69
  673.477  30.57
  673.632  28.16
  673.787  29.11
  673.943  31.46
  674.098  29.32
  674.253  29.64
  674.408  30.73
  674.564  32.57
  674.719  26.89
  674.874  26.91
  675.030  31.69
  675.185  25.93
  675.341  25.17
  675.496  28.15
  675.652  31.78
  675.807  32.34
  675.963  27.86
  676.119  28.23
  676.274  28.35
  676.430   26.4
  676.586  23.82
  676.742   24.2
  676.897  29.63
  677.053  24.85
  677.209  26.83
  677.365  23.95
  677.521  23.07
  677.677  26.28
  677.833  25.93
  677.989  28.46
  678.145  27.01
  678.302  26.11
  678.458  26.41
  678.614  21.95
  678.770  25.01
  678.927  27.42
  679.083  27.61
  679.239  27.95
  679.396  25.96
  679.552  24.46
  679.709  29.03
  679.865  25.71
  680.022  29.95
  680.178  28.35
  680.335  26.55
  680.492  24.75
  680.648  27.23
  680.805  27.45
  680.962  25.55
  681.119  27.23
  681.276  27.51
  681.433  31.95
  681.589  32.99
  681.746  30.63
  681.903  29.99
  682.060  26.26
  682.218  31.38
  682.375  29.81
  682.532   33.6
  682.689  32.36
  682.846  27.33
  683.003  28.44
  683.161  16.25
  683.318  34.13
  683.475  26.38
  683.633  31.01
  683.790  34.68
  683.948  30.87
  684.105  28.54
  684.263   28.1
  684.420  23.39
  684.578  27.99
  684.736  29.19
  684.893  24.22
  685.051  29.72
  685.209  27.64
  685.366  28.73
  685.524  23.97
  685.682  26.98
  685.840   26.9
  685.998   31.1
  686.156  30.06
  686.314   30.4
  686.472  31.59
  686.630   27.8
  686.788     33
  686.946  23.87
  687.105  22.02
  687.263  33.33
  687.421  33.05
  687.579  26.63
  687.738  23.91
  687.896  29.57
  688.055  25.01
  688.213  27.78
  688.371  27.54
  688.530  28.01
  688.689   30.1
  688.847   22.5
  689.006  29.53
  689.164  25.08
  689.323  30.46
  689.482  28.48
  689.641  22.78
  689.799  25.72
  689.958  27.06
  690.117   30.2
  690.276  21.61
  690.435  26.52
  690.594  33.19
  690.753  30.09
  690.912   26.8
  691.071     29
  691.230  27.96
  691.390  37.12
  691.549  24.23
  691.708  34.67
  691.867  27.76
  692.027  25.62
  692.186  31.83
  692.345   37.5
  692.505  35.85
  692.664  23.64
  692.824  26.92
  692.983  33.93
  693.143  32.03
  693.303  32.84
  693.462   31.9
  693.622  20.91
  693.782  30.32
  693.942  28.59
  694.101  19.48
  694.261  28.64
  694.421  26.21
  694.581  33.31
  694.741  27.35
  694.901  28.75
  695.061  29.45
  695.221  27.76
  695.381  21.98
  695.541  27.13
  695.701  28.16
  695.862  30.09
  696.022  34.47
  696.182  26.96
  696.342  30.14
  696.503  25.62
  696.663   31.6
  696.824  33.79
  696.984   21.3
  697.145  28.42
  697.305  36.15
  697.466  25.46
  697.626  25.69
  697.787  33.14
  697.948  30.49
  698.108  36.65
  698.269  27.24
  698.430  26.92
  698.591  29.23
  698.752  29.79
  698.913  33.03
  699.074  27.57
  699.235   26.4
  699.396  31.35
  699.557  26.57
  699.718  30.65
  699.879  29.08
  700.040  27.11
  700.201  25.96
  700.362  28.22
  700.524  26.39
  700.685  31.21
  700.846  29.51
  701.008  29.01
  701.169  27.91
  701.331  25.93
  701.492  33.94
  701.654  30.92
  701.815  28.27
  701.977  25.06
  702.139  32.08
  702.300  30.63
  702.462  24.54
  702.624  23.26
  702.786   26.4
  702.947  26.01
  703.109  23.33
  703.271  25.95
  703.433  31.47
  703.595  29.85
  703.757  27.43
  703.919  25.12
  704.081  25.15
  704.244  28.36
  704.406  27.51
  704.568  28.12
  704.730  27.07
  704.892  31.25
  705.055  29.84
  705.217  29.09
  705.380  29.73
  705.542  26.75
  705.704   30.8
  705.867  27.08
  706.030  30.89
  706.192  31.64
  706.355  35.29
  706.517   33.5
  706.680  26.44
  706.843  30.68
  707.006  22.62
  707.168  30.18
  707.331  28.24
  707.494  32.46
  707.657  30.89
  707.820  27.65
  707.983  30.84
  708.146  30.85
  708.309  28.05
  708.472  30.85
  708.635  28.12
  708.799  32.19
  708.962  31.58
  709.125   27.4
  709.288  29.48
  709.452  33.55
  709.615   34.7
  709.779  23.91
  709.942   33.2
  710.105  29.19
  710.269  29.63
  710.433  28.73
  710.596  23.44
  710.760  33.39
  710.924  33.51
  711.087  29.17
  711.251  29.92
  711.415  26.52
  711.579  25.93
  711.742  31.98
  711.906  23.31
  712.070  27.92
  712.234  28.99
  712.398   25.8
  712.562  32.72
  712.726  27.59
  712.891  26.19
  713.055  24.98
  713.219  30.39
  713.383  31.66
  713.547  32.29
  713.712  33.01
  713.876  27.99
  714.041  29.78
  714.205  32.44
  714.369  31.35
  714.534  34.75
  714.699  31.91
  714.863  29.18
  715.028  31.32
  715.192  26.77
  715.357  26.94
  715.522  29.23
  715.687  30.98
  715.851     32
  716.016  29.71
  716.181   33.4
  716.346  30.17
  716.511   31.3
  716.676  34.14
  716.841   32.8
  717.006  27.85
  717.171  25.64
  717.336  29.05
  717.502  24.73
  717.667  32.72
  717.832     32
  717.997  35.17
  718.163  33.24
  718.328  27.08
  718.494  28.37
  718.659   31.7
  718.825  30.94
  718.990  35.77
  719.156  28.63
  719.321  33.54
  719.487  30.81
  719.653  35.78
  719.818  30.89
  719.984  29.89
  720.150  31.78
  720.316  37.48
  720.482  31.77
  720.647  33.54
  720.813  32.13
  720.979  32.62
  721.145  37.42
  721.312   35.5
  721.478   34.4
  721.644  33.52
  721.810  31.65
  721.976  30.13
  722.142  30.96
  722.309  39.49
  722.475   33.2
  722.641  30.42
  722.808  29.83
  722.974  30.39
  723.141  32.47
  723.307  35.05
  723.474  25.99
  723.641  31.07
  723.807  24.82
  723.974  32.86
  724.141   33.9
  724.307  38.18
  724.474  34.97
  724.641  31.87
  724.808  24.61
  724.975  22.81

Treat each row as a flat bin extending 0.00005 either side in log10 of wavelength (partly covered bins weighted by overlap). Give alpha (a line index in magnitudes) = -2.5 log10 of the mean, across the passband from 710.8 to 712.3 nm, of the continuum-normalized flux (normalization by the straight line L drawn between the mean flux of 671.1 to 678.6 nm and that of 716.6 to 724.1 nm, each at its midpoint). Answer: 0.08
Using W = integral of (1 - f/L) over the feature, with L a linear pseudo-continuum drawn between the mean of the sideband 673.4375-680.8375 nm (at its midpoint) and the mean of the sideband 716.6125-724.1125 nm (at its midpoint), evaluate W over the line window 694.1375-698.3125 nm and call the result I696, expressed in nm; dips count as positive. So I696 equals 0.050 nm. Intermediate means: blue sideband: 27.4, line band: 29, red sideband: 31.8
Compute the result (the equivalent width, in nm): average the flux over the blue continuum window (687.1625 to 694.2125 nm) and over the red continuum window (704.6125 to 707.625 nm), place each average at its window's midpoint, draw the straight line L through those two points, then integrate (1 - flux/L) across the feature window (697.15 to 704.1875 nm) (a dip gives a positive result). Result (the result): 0.18 nm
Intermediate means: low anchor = 28.6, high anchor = 29.6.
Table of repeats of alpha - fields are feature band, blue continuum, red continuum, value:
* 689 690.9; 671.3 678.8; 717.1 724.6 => 0.06 mag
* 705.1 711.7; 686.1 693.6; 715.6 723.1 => 0.04 mag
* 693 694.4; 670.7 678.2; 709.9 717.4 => 0.02 mag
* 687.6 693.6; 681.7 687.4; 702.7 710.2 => 0.01 mag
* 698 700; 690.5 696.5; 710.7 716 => -0.01 mag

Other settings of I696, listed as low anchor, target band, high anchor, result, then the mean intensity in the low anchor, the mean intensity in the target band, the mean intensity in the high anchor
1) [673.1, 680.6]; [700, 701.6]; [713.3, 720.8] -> 0.06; 27.5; 28.6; 31.2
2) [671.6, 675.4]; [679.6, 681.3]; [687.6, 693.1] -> 0.09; 28.7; 27.1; 28.5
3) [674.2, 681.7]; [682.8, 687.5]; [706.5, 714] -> -0.09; 27.4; 28.4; 29.3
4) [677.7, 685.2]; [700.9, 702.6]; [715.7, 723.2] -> 0.08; 27.9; 28.6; 31.9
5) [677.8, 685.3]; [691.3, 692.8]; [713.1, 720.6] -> -0.10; 27.9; 30.7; 31.1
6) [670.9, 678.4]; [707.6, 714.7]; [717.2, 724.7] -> 0.35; 27.8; 29.7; 32.1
